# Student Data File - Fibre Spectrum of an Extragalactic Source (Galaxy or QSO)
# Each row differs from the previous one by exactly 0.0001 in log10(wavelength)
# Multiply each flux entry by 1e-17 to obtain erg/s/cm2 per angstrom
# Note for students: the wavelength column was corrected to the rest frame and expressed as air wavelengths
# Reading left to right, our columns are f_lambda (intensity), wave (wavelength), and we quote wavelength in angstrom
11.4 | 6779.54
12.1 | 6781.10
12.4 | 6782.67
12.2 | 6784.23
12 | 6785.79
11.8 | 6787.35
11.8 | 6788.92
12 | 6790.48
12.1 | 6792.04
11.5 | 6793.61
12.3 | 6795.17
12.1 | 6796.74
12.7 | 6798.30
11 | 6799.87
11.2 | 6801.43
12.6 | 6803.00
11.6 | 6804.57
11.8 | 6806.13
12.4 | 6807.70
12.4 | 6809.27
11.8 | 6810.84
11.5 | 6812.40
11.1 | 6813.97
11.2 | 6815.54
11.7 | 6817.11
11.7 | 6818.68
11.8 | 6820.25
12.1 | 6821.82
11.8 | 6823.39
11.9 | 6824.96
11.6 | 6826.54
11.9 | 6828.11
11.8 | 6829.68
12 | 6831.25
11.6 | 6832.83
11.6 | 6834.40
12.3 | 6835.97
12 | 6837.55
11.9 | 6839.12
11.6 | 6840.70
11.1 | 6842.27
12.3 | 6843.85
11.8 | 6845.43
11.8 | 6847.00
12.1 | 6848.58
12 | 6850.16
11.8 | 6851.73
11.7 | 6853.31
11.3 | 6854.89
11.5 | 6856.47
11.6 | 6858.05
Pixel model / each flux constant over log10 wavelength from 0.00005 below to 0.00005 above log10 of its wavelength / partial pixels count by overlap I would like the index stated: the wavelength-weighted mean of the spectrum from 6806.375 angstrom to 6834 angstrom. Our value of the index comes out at 11.8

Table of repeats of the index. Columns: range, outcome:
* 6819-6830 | 11.8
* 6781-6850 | 11.9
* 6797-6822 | 11.8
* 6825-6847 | 11.8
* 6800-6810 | 11.9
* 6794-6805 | 11.9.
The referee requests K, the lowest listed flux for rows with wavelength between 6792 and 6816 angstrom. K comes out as 11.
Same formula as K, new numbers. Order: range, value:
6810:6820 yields 11.1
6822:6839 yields 11.6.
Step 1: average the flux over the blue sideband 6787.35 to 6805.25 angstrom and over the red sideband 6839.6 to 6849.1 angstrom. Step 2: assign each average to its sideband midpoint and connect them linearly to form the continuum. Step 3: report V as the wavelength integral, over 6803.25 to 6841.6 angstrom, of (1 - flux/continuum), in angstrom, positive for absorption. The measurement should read 0.1 angstrom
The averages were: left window 11.9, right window 11.8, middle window 11.8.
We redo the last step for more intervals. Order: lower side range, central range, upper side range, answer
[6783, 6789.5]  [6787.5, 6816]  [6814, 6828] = 0.0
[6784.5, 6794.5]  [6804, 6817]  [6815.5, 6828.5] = 0.1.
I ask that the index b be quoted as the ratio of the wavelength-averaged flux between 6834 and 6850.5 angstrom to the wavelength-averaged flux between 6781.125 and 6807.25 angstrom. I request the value 0.99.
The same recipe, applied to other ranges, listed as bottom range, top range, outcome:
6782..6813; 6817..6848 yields 0.99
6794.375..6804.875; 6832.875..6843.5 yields 0.99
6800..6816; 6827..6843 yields 1.00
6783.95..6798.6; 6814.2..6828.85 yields 0.97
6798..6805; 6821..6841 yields 1.01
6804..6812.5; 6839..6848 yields 0.98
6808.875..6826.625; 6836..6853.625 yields 1.01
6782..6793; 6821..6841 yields 0.99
